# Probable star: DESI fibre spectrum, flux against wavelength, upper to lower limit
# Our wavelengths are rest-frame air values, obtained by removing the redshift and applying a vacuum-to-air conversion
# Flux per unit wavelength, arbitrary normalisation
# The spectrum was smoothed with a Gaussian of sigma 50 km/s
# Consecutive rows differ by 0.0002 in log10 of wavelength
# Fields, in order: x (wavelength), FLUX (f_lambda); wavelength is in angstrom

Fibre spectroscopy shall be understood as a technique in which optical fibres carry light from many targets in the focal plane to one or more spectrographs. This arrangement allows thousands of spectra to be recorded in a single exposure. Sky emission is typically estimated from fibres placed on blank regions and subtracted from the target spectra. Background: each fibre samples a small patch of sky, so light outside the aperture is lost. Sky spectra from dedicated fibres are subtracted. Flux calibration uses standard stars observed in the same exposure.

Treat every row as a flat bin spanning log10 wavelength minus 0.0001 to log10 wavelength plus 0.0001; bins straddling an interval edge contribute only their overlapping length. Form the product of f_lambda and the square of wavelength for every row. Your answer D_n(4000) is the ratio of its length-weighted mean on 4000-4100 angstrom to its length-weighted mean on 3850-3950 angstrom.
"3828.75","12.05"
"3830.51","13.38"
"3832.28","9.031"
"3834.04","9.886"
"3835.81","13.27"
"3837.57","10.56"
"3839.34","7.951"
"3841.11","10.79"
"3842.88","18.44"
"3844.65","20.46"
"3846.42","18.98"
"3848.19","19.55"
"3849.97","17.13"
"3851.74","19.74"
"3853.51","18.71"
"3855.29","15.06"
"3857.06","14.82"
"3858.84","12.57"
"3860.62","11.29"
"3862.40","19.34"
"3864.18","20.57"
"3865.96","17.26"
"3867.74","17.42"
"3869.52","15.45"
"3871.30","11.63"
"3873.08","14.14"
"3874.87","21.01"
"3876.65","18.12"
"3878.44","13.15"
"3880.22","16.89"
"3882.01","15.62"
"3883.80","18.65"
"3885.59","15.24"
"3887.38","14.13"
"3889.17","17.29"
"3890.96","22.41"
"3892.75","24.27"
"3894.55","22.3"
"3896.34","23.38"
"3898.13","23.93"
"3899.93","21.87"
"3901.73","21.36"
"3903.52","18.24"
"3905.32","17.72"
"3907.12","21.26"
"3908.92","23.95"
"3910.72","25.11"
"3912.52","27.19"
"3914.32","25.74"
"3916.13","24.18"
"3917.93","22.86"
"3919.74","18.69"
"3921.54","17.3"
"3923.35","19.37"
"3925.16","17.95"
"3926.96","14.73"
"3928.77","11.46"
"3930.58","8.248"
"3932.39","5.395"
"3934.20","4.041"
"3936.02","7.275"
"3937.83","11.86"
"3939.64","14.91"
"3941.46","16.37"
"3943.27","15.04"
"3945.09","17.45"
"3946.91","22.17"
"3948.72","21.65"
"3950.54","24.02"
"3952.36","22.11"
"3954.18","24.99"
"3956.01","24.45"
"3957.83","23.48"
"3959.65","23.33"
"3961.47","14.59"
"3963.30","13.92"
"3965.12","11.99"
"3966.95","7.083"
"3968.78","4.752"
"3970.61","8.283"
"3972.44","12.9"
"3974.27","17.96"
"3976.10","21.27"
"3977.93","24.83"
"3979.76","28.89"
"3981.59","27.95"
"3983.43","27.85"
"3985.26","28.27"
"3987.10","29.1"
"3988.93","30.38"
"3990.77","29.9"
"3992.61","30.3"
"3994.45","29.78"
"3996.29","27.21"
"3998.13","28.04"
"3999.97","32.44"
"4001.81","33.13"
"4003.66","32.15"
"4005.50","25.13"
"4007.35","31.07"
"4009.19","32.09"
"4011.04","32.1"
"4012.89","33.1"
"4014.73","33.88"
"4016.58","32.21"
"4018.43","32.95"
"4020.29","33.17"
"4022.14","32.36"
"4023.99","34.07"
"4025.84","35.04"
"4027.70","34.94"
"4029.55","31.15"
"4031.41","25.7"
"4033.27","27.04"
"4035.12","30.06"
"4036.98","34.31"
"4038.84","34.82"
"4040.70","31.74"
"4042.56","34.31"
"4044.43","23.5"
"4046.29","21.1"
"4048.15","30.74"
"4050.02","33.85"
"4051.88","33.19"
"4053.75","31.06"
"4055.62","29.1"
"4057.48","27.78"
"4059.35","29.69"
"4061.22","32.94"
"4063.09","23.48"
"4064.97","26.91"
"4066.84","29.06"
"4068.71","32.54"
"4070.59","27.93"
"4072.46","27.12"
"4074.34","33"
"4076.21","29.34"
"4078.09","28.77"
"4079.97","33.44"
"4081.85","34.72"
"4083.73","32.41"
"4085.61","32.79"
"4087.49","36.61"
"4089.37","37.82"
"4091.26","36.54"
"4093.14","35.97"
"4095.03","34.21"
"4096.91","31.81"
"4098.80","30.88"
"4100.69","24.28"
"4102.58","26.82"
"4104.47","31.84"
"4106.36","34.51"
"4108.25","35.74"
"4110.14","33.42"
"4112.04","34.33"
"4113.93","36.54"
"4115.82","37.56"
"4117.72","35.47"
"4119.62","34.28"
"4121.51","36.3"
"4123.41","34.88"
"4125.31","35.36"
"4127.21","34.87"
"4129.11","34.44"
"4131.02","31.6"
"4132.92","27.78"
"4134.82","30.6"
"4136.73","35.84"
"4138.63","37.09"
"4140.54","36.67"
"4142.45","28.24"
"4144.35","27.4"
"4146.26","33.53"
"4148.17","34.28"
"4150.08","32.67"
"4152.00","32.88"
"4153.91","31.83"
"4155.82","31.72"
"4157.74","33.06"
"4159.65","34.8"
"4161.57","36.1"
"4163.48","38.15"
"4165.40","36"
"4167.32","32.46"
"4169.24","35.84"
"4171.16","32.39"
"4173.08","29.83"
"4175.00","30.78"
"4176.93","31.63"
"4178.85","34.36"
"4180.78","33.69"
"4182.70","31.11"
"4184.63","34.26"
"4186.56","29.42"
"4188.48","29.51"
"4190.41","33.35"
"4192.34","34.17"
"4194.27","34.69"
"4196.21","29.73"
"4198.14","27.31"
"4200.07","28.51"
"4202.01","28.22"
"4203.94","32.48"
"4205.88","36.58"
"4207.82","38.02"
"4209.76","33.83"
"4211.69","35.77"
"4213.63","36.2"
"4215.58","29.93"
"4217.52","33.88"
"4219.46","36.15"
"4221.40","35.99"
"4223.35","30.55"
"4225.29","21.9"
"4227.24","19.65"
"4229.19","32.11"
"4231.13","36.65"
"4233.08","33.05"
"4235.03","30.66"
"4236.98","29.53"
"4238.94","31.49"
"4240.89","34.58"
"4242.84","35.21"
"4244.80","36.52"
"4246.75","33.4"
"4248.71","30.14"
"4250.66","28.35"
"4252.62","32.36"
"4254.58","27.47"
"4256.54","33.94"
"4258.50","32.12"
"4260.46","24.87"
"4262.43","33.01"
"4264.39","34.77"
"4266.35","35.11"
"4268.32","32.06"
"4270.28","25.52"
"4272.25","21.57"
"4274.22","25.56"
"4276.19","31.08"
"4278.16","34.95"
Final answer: 1.9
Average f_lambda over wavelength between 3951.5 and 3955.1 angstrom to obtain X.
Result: 23.5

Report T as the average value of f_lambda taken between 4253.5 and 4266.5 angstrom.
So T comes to 31.4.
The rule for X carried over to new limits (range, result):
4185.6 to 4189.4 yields 29.5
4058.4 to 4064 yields 28.7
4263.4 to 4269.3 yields 34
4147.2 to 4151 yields 33.5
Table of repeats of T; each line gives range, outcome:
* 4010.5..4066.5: 30.8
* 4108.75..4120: 35.3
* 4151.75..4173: 34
